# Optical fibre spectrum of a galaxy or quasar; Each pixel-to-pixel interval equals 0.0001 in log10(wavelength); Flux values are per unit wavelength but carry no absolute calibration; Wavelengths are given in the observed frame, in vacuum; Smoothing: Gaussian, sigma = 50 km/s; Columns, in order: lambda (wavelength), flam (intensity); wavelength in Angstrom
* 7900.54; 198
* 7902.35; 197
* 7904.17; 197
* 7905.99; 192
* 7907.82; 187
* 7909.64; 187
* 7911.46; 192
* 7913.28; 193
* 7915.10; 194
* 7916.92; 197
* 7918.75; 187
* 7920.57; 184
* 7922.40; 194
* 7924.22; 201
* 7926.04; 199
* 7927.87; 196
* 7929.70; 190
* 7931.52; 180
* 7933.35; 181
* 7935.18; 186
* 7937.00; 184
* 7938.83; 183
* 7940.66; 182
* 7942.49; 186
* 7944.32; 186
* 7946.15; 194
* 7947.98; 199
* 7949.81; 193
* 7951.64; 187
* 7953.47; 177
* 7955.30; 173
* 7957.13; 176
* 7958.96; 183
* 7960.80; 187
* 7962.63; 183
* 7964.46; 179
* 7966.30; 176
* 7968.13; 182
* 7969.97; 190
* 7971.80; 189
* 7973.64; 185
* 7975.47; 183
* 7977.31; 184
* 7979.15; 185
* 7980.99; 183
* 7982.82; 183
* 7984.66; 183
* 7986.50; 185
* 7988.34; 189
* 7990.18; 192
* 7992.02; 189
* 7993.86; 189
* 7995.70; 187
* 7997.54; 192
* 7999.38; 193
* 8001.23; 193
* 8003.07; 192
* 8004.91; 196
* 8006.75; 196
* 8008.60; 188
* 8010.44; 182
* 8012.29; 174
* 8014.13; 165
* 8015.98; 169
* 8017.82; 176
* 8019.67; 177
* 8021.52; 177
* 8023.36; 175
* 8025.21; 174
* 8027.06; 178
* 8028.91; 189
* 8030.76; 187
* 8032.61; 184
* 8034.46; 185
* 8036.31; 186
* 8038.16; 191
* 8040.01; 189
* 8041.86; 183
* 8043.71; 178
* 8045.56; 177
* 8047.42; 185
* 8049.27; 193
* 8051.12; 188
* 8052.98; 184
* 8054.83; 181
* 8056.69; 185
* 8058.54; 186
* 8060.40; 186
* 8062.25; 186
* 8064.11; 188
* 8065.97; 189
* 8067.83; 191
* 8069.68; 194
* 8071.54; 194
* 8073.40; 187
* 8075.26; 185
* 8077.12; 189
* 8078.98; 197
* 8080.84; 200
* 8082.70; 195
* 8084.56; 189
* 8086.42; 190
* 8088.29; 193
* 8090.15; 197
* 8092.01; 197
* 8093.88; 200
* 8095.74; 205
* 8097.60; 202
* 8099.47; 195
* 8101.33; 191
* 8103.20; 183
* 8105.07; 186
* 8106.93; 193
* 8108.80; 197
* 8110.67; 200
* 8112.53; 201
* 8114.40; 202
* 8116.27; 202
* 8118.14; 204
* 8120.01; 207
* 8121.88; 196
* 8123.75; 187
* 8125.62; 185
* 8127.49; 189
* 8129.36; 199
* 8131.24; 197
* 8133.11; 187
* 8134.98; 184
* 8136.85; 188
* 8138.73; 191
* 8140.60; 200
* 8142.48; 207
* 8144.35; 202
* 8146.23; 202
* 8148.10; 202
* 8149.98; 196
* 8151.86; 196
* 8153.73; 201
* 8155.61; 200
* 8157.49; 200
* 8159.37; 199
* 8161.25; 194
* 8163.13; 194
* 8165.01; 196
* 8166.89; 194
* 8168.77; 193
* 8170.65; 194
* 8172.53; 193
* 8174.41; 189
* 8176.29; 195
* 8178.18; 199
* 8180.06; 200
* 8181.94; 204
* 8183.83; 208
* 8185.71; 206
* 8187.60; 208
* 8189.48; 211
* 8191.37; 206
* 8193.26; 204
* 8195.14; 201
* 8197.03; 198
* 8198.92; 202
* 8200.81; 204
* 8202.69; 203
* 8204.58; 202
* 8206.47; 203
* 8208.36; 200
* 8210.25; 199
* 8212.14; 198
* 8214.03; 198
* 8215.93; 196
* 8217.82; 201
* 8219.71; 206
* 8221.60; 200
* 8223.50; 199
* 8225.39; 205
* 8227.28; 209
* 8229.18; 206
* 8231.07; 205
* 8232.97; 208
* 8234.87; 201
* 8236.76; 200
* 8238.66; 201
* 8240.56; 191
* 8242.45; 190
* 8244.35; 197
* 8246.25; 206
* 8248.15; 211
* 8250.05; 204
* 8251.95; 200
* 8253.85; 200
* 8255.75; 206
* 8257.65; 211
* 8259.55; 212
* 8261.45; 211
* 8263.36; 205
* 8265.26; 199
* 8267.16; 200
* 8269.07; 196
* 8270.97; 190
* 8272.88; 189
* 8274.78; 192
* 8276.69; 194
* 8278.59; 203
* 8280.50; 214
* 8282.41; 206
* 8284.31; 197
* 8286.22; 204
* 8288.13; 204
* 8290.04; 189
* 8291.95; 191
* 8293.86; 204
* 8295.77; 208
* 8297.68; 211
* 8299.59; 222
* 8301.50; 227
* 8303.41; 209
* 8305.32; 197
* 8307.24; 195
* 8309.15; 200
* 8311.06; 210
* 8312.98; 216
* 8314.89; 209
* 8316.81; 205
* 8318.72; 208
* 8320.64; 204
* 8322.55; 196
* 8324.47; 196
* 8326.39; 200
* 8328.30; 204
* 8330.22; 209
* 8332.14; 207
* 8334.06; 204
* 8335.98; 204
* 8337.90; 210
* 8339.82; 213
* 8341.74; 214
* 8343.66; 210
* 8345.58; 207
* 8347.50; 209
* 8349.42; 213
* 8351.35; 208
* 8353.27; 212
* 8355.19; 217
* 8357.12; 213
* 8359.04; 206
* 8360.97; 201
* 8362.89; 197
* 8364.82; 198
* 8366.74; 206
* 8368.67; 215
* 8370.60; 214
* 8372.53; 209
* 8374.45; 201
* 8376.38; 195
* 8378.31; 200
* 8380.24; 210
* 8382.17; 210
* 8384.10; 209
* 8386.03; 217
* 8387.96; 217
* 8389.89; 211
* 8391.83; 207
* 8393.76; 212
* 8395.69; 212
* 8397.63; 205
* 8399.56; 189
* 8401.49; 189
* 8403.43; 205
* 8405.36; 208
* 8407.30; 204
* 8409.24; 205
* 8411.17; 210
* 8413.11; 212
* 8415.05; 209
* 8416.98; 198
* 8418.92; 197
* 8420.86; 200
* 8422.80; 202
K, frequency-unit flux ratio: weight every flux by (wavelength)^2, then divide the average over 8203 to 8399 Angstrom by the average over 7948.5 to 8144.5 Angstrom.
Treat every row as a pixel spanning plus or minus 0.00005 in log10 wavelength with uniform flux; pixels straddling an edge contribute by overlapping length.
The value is 1.2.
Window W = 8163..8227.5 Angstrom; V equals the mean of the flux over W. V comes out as 201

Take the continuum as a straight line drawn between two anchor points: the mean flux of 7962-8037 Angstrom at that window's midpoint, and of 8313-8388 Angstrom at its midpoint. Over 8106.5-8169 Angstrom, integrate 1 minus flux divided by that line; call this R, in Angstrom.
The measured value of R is -1.2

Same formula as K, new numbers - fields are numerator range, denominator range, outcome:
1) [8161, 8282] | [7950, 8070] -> 1.15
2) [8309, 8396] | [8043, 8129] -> 1.15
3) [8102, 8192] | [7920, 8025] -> 1.11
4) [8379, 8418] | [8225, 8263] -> 1.05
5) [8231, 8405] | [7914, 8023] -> 1.20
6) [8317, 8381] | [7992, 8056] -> 1.21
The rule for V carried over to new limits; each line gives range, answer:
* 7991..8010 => 191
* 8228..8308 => 203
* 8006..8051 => 182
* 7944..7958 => 186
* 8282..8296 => 200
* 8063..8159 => 195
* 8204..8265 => 202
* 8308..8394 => 207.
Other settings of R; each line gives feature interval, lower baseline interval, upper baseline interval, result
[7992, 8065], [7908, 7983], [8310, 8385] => 2.5 Angstrom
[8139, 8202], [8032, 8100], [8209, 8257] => -0.9 Angstrom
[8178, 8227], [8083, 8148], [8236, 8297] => -1.0 Angstrom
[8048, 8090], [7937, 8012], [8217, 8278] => 0.4 Angstrom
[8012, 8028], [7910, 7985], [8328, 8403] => 1.4 Angstrom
